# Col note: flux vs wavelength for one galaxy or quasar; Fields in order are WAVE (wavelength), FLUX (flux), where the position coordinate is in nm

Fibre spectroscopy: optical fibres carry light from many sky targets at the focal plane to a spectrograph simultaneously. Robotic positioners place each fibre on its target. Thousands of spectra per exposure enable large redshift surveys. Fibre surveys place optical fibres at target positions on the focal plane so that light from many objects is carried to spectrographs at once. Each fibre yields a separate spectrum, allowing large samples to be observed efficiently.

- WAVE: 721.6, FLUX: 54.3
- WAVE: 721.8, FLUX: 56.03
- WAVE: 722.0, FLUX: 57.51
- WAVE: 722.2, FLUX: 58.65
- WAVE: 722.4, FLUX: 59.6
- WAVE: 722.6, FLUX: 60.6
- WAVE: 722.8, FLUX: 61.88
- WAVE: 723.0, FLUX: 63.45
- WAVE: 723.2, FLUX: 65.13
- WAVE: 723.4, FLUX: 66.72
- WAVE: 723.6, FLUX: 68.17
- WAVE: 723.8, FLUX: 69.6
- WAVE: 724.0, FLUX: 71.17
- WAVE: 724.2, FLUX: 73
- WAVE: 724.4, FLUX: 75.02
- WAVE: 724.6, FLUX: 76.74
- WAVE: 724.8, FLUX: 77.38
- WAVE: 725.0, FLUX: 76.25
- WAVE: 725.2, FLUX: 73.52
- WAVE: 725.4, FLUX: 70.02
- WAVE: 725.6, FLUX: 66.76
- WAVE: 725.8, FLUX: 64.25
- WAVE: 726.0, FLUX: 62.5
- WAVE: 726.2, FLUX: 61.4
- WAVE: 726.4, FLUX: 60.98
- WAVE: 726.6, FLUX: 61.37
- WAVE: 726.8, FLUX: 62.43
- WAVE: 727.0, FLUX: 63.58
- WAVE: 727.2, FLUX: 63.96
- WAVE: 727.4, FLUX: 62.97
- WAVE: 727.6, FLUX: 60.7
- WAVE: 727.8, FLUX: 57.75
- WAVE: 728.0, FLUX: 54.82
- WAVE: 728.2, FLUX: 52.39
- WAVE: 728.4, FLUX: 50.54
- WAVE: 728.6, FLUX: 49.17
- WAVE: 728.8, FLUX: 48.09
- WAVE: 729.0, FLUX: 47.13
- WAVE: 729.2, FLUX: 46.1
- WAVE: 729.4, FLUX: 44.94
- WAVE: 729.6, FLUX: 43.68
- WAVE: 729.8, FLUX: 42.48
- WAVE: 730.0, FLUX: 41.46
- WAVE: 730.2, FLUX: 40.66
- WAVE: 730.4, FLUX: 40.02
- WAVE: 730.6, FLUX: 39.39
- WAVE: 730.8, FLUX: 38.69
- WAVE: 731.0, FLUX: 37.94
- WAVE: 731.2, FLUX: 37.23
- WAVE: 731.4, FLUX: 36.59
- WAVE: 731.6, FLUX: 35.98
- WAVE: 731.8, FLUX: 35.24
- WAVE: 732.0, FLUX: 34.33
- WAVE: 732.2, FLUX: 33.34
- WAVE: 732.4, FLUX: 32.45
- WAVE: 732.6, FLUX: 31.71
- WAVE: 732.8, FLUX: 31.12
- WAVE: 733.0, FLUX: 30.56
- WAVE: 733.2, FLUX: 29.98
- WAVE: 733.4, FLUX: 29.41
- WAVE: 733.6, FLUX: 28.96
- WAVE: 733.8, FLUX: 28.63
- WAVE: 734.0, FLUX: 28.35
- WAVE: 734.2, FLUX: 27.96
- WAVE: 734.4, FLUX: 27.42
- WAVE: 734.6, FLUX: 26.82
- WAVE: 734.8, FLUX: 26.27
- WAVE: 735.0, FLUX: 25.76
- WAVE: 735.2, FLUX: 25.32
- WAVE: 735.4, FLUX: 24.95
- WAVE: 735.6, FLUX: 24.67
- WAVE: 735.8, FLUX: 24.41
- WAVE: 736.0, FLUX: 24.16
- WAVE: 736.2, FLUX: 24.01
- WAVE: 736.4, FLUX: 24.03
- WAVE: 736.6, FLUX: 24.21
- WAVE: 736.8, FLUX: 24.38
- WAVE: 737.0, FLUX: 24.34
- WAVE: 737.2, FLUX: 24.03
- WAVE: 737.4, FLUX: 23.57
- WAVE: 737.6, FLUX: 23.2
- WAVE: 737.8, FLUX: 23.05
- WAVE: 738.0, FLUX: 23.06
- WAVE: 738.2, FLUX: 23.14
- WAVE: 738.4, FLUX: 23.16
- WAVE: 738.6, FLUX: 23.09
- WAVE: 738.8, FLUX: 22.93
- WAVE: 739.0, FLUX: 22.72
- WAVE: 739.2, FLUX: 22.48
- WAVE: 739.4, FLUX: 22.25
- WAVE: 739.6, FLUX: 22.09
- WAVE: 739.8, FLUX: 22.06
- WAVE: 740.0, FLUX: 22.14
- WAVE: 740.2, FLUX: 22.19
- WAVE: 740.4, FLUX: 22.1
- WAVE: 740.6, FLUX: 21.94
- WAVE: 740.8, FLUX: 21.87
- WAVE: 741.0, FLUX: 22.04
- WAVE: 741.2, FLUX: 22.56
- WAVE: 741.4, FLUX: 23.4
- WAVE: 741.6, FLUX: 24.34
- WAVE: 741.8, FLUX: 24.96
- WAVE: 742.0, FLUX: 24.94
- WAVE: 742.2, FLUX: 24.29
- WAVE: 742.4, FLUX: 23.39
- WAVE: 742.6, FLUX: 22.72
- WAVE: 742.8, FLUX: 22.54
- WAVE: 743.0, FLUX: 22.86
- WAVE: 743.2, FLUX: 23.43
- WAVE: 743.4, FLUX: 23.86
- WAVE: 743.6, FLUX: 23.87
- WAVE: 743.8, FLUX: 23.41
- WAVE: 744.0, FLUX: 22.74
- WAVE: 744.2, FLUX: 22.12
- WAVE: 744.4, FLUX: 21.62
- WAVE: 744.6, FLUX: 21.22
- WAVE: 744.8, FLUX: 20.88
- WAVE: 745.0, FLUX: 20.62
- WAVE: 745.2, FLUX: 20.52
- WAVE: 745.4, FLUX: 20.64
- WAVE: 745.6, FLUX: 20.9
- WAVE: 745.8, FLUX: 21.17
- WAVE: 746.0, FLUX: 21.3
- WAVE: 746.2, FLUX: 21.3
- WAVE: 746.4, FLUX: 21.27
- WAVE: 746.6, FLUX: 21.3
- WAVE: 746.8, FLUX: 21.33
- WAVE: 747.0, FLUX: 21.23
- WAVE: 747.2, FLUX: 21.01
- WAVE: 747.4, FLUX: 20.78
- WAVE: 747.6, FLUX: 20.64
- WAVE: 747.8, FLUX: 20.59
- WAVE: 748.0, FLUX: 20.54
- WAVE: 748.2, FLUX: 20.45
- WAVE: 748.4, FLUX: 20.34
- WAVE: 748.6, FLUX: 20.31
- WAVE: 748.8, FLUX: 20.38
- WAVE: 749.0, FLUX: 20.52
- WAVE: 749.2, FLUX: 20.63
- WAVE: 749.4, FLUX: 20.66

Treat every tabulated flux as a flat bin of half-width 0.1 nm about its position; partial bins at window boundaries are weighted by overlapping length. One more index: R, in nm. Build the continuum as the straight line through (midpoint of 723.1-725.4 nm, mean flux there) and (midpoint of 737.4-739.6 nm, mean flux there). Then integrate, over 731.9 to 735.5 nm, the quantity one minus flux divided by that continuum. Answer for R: 0.95 nm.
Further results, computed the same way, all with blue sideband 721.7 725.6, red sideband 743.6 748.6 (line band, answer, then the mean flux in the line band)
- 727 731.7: 0.76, 47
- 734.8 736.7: 0.80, 24.7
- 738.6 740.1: 0.54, 22.4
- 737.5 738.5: 0.39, 23.1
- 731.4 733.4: 0.67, 32.8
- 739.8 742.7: 0.75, 23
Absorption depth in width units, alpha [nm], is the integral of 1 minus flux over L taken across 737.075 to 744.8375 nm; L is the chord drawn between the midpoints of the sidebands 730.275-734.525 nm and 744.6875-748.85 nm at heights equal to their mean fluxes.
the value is 0.84 nm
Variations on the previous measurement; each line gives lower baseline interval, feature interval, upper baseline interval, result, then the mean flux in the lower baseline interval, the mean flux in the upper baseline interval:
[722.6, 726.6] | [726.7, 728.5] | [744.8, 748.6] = 0.090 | 68.2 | 20.9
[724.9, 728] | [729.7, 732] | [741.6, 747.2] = 0.660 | 64.2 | 22.3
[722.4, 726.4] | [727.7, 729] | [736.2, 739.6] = 0.079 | 68.2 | 23.3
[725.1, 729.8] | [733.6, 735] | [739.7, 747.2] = 0.491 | 57.5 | 22.3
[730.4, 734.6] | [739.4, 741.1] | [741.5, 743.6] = 0.247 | 32.8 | 23.7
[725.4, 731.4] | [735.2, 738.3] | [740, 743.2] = 0.886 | 51.9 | 23.1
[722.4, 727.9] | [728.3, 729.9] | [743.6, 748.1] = 0.314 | 66.4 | 21.3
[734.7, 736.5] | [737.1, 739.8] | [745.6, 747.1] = 0.107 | 24.8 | 21.2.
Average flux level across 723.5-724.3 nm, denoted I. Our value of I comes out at 70.5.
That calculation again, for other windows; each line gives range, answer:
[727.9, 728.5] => 52.6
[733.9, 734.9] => 27.4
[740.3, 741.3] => 22.1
